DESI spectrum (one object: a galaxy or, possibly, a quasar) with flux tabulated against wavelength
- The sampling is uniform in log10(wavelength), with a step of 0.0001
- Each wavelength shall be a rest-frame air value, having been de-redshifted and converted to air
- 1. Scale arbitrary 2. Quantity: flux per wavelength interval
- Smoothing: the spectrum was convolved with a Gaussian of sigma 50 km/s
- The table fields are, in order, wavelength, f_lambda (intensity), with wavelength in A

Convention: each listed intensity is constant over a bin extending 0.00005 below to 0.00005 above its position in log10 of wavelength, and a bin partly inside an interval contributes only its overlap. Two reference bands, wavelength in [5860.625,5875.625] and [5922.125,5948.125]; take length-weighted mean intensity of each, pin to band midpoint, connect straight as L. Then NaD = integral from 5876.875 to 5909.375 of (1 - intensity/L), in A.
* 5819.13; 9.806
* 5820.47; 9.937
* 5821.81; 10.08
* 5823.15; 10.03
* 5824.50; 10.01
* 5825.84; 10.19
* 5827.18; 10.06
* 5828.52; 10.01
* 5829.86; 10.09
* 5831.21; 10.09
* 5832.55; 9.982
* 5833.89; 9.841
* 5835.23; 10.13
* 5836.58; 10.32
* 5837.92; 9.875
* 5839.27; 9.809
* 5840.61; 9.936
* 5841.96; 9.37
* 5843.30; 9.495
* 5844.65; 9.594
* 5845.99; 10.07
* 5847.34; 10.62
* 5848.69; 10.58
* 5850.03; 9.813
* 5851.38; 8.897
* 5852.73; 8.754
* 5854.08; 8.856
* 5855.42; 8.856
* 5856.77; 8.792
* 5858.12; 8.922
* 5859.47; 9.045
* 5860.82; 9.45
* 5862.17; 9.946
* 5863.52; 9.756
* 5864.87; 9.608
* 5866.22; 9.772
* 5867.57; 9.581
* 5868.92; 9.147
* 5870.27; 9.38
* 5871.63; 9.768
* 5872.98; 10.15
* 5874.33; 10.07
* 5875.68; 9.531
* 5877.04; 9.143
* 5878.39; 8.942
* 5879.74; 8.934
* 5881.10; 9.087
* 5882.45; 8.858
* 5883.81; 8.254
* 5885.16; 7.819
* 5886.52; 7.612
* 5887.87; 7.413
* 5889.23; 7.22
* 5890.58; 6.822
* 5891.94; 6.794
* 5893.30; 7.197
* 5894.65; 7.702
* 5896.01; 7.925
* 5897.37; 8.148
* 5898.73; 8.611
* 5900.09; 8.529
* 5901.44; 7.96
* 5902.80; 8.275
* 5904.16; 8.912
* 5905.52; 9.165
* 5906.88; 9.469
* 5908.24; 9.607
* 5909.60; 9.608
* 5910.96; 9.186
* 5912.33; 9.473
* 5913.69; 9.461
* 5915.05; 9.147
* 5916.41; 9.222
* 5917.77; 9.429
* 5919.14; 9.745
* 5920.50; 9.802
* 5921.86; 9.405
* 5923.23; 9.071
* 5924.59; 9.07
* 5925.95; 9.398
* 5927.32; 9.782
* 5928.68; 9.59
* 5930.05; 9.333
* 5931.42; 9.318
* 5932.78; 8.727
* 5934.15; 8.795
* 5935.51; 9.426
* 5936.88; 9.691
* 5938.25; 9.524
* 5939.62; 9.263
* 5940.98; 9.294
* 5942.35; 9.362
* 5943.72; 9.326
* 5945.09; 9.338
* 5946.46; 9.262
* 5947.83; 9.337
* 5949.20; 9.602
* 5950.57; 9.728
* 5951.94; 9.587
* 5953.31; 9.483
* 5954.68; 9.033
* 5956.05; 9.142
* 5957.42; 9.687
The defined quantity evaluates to 4.4 A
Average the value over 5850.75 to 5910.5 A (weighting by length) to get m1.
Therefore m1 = 8.78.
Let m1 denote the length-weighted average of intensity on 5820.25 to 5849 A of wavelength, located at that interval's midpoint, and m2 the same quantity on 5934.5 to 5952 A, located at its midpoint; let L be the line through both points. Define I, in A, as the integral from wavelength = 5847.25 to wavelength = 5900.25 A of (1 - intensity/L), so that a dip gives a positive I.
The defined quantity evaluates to 5.2 A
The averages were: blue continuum 10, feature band 8.84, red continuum 9.42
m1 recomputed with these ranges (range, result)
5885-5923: 8.58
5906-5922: 9.46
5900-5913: 9.04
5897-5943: 9.21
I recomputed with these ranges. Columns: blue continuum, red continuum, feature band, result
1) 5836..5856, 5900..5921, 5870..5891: 1.61 A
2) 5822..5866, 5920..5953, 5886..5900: 2.86 A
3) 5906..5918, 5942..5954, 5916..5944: 0.18 A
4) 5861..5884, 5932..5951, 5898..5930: 0.53 A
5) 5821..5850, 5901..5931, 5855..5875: 0.51 A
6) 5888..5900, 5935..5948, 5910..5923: -1.52 A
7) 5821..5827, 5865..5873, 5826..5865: 0.62 A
